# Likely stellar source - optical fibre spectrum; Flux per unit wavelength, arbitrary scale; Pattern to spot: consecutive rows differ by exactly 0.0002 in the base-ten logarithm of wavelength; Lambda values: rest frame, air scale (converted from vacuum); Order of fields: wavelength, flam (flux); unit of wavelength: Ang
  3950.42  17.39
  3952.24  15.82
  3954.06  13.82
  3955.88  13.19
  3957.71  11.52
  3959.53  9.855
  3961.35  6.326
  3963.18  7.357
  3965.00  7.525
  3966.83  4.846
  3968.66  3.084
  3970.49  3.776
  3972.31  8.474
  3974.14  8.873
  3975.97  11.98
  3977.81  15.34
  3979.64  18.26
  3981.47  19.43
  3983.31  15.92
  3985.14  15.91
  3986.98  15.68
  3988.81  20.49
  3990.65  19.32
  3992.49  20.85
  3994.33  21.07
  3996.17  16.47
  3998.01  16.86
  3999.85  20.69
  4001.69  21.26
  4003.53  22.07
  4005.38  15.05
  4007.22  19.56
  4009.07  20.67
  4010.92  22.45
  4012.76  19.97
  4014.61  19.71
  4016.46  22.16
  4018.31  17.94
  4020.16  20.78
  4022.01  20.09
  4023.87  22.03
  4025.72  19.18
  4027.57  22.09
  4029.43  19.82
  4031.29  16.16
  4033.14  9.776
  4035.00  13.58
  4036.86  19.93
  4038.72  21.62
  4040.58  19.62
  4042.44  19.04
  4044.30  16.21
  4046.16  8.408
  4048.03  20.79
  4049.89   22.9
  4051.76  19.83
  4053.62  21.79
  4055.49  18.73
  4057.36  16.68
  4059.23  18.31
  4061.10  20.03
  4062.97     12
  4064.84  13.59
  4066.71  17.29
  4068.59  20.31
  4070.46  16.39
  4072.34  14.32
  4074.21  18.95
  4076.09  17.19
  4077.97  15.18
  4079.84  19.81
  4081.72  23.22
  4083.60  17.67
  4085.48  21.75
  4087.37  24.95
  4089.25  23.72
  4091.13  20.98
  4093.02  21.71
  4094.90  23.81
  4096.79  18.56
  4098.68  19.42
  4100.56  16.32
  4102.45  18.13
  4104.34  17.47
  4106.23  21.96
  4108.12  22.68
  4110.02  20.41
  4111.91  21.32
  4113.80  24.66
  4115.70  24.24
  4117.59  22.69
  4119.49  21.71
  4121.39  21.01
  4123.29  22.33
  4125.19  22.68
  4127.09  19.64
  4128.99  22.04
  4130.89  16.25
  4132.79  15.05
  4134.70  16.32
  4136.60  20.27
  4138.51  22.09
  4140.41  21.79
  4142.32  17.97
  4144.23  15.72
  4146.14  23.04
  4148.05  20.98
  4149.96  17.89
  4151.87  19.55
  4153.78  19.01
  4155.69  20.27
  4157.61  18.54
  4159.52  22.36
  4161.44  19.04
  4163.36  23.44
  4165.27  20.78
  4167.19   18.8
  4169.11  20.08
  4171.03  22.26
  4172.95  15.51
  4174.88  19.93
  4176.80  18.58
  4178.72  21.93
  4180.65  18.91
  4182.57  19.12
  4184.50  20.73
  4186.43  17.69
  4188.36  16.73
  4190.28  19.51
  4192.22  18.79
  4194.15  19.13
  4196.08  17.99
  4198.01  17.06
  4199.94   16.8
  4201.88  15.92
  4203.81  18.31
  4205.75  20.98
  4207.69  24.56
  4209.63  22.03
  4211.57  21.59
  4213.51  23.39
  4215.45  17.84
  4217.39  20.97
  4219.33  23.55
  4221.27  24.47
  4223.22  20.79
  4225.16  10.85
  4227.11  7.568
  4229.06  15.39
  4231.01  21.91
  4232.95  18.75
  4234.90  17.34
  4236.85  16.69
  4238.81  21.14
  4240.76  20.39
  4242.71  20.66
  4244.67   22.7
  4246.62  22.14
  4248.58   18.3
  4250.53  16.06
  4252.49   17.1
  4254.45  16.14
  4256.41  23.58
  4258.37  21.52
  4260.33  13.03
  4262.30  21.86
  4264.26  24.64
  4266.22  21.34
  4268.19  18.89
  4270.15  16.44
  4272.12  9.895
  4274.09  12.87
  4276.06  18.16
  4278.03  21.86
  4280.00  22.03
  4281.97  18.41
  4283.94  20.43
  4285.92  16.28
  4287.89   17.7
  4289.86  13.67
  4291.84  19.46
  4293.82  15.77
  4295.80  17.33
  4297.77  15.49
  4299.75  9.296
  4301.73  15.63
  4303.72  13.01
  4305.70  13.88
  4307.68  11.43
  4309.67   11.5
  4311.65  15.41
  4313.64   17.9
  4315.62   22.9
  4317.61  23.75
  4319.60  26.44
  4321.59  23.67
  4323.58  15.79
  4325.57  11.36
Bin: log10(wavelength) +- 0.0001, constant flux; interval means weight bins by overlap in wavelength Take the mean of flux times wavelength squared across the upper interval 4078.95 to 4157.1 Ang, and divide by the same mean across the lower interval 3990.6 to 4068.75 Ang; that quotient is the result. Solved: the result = 1.14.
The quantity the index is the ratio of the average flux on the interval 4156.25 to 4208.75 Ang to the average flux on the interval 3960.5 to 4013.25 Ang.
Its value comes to 1.28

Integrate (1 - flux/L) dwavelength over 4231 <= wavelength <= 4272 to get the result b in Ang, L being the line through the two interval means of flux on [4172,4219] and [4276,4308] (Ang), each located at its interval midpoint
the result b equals -3.6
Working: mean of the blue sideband 19.4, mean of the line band 19.3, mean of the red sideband 16.5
